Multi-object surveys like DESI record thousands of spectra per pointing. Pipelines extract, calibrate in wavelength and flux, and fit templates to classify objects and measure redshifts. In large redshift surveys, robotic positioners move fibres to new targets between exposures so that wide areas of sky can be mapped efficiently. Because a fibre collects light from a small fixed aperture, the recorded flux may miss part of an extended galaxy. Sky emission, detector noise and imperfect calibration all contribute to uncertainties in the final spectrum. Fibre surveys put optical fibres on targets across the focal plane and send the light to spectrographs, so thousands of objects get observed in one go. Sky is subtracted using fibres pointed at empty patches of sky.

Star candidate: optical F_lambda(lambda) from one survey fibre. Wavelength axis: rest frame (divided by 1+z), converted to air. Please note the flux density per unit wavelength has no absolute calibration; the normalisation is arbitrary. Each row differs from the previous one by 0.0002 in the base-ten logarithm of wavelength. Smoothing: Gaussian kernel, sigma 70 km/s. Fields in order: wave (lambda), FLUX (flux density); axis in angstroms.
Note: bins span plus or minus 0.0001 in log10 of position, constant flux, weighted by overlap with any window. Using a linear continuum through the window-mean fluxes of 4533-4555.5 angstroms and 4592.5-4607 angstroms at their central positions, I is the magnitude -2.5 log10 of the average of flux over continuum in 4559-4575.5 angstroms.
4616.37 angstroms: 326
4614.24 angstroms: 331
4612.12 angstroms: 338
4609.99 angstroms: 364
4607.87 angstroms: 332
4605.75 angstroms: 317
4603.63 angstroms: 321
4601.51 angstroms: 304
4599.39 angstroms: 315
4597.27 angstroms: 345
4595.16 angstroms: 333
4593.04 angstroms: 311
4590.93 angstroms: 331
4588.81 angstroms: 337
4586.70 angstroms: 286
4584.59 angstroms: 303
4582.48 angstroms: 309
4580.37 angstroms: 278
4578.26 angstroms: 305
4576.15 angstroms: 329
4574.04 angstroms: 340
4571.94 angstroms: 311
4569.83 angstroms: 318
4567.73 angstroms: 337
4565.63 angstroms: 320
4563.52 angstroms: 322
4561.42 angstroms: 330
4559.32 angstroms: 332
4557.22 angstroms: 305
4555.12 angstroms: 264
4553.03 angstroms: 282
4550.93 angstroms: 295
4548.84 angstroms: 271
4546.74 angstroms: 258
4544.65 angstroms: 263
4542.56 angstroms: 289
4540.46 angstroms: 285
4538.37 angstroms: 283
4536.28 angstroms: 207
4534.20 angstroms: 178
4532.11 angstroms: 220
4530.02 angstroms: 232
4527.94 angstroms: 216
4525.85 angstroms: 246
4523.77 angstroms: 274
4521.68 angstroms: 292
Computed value -0.14 mag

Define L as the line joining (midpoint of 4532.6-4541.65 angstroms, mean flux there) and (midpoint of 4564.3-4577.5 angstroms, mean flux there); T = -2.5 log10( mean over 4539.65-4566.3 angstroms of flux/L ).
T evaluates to -0.06 mag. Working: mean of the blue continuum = 238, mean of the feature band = 293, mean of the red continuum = 325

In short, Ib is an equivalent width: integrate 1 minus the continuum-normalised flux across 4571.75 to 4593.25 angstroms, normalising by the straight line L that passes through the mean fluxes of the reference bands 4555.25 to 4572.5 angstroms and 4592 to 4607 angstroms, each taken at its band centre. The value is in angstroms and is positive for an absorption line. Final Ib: 0.5 angstroms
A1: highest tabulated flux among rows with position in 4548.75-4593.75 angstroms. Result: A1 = 340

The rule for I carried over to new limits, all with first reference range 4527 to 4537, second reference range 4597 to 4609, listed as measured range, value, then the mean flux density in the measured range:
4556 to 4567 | -0.243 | 321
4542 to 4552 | -0.173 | 275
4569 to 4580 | -0.151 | 318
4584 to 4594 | -0.053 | 314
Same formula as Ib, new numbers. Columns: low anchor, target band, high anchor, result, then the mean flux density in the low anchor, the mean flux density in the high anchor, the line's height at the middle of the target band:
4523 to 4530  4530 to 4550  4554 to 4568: 1.6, 242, 314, 271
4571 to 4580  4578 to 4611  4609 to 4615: 1.3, 318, 345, 332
